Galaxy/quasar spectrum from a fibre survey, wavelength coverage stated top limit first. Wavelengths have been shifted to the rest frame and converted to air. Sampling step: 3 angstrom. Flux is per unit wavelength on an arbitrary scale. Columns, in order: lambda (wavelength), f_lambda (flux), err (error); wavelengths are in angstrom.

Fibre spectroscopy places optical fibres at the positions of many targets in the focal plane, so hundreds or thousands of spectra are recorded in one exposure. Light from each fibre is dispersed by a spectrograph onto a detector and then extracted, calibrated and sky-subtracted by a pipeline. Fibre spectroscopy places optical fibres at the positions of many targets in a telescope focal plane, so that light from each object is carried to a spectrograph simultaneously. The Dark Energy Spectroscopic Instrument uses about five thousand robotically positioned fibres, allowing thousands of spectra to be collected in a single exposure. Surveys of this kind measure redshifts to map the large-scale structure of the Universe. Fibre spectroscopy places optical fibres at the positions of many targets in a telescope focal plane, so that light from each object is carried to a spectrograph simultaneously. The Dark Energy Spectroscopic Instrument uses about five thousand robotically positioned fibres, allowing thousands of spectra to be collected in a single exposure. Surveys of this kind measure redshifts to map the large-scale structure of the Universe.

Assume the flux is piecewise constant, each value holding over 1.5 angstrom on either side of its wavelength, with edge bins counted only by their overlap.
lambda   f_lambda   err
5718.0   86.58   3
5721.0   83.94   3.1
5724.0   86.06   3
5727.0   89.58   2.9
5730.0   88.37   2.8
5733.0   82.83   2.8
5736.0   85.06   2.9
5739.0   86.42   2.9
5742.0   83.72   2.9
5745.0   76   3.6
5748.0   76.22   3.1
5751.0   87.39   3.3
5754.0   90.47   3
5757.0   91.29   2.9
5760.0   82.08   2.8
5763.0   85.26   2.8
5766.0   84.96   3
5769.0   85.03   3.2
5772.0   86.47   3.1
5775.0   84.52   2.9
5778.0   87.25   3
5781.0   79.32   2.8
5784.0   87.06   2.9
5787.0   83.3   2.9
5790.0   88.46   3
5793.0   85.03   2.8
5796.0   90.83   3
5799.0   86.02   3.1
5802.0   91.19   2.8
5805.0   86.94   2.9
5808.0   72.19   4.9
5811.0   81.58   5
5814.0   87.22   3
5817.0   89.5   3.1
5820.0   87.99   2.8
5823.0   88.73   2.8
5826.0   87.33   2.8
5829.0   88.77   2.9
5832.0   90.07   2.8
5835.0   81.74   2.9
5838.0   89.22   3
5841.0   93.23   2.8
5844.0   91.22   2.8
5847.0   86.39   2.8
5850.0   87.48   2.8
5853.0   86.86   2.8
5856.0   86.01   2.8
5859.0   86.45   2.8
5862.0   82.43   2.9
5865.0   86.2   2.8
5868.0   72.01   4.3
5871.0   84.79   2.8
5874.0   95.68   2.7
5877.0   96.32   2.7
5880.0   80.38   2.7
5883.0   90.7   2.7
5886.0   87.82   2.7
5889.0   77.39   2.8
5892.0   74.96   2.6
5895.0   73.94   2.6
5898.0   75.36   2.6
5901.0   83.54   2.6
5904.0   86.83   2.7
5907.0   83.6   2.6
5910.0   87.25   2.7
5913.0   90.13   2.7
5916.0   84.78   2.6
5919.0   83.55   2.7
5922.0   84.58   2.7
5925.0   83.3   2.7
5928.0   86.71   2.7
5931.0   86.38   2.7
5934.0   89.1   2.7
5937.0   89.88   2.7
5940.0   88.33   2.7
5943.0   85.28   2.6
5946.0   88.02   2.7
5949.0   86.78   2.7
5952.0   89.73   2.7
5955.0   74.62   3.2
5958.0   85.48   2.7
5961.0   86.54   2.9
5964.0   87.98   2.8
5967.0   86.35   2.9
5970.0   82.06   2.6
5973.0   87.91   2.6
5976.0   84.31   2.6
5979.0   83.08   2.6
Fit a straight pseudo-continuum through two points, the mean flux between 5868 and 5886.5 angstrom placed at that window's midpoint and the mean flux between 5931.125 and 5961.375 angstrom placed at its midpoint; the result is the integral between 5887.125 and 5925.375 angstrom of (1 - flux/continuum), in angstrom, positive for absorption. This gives 2.2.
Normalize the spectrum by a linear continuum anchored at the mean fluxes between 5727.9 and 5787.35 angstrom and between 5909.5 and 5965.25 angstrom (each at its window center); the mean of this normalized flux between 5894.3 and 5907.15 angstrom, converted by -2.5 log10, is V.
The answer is 0.07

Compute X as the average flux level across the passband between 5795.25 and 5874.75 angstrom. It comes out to 86.5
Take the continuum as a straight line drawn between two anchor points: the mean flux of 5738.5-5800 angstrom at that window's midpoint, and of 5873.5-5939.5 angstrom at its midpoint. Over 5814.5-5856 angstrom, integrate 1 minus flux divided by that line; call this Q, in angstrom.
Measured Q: -1.6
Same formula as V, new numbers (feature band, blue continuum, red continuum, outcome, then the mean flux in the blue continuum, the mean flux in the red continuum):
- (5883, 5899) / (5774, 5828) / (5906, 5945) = 0.093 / 85.8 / 86.4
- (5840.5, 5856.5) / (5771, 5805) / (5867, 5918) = -0.043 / 86.3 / 84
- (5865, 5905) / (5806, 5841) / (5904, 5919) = 0.039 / 86.2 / 86.2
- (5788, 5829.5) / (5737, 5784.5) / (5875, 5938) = -0.024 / 84.5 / 84.6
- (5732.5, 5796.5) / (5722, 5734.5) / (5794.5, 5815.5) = 0.013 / 86.6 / 85.1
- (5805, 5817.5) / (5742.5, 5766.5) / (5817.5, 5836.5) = 0.054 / 84.2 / 87.5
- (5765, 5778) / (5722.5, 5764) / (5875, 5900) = -0.012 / 85.1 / 82.4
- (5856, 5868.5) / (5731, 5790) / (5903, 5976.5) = 0.030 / 84.6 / 86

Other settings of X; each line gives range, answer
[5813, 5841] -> 88.1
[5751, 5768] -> 86.8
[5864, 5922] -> 84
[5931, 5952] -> 87.9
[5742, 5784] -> 84.4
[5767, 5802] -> 86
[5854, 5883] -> 85.9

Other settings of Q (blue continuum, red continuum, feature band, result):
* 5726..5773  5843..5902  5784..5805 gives -0.66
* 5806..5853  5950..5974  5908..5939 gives -0.35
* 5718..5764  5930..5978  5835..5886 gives -0.84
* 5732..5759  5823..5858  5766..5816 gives 0.54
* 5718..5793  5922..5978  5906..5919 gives -0.06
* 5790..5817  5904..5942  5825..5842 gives -0.50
